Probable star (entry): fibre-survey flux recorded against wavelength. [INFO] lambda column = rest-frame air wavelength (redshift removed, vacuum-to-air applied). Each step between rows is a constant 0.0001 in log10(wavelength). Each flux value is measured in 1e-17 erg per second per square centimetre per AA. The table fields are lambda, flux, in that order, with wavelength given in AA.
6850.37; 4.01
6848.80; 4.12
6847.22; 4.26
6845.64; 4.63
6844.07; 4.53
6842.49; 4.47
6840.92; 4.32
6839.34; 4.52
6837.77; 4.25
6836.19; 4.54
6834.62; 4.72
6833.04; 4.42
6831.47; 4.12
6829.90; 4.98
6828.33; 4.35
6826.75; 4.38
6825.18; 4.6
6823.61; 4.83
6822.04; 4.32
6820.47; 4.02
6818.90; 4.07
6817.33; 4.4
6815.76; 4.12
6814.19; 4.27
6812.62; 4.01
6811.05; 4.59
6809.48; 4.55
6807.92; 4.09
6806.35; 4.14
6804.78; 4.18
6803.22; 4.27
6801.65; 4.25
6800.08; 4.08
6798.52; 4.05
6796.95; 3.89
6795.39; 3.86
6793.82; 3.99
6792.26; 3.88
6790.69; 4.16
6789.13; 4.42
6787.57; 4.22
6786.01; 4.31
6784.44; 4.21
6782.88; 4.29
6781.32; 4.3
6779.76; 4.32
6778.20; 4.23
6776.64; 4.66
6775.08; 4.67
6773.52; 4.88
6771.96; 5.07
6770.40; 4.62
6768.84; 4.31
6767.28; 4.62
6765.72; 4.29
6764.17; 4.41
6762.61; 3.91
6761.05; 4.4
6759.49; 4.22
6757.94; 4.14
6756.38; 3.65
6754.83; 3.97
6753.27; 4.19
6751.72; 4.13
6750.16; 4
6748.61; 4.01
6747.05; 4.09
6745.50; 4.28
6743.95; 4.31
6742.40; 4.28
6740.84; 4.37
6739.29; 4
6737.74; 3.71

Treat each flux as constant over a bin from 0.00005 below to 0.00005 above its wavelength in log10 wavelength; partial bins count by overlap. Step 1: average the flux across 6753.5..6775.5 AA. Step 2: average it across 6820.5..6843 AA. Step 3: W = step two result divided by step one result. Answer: 1.03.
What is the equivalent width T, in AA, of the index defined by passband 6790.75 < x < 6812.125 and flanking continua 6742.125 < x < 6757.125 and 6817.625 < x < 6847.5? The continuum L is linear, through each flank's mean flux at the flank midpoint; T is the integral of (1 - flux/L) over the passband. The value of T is 0.8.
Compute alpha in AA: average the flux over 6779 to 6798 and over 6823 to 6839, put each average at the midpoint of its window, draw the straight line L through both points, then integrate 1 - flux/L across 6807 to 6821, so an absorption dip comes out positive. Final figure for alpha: 0.4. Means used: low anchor 4.15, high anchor 4.52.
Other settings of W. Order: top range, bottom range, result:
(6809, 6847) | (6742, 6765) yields 1.07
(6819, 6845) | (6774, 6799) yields 1.05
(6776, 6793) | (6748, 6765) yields 1.04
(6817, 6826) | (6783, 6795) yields 1.05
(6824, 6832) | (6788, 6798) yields 1.12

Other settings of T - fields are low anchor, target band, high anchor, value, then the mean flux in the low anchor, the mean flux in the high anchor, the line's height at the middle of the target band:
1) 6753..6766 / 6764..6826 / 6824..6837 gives 0.11 AA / 4.12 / 4.52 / 4.32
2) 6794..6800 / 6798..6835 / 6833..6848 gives -1.22 AA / 3.96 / 4.47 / 4.19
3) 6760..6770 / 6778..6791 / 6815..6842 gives 0.22 AA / 4.33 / 4.41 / 4.35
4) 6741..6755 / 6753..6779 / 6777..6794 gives -1.10 AA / 4.16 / 4.23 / 4.19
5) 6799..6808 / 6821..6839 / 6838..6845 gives -0.53 AA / 4.17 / 4.45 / 4.37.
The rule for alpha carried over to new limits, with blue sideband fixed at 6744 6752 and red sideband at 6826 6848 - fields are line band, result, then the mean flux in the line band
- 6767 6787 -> -1.2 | 4.49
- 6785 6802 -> 0.8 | 4.1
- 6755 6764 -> 0.2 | 4.08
